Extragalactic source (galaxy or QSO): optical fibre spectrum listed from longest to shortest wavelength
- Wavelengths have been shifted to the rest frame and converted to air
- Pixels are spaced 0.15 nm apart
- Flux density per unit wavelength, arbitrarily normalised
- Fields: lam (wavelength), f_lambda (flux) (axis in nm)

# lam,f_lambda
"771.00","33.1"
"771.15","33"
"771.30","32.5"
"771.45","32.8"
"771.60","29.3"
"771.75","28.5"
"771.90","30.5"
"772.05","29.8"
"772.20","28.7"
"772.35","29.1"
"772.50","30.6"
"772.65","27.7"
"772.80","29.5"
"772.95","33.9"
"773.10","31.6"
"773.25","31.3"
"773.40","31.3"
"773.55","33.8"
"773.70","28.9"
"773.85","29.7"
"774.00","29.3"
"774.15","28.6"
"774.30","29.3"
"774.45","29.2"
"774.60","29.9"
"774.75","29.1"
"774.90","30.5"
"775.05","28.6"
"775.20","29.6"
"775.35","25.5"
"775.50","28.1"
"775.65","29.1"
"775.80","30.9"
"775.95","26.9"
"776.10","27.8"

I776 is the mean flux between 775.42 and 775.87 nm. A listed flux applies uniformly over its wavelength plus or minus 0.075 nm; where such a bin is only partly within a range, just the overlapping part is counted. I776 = 29.3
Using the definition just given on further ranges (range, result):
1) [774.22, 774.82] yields 29.4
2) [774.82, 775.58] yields 28.5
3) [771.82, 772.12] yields 30.1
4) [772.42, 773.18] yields 30.7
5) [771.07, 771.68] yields 31.9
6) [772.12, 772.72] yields 29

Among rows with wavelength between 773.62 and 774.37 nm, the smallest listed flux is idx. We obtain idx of 28.6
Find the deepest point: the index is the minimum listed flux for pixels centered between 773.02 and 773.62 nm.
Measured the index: 31.3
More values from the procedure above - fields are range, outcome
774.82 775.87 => 25.5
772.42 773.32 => 27.7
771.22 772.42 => 28.5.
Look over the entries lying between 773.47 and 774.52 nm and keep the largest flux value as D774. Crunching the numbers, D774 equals 33.8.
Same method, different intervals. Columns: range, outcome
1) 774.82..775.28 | 30.5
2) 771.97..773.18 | 33.9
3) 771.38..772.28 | 32.8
